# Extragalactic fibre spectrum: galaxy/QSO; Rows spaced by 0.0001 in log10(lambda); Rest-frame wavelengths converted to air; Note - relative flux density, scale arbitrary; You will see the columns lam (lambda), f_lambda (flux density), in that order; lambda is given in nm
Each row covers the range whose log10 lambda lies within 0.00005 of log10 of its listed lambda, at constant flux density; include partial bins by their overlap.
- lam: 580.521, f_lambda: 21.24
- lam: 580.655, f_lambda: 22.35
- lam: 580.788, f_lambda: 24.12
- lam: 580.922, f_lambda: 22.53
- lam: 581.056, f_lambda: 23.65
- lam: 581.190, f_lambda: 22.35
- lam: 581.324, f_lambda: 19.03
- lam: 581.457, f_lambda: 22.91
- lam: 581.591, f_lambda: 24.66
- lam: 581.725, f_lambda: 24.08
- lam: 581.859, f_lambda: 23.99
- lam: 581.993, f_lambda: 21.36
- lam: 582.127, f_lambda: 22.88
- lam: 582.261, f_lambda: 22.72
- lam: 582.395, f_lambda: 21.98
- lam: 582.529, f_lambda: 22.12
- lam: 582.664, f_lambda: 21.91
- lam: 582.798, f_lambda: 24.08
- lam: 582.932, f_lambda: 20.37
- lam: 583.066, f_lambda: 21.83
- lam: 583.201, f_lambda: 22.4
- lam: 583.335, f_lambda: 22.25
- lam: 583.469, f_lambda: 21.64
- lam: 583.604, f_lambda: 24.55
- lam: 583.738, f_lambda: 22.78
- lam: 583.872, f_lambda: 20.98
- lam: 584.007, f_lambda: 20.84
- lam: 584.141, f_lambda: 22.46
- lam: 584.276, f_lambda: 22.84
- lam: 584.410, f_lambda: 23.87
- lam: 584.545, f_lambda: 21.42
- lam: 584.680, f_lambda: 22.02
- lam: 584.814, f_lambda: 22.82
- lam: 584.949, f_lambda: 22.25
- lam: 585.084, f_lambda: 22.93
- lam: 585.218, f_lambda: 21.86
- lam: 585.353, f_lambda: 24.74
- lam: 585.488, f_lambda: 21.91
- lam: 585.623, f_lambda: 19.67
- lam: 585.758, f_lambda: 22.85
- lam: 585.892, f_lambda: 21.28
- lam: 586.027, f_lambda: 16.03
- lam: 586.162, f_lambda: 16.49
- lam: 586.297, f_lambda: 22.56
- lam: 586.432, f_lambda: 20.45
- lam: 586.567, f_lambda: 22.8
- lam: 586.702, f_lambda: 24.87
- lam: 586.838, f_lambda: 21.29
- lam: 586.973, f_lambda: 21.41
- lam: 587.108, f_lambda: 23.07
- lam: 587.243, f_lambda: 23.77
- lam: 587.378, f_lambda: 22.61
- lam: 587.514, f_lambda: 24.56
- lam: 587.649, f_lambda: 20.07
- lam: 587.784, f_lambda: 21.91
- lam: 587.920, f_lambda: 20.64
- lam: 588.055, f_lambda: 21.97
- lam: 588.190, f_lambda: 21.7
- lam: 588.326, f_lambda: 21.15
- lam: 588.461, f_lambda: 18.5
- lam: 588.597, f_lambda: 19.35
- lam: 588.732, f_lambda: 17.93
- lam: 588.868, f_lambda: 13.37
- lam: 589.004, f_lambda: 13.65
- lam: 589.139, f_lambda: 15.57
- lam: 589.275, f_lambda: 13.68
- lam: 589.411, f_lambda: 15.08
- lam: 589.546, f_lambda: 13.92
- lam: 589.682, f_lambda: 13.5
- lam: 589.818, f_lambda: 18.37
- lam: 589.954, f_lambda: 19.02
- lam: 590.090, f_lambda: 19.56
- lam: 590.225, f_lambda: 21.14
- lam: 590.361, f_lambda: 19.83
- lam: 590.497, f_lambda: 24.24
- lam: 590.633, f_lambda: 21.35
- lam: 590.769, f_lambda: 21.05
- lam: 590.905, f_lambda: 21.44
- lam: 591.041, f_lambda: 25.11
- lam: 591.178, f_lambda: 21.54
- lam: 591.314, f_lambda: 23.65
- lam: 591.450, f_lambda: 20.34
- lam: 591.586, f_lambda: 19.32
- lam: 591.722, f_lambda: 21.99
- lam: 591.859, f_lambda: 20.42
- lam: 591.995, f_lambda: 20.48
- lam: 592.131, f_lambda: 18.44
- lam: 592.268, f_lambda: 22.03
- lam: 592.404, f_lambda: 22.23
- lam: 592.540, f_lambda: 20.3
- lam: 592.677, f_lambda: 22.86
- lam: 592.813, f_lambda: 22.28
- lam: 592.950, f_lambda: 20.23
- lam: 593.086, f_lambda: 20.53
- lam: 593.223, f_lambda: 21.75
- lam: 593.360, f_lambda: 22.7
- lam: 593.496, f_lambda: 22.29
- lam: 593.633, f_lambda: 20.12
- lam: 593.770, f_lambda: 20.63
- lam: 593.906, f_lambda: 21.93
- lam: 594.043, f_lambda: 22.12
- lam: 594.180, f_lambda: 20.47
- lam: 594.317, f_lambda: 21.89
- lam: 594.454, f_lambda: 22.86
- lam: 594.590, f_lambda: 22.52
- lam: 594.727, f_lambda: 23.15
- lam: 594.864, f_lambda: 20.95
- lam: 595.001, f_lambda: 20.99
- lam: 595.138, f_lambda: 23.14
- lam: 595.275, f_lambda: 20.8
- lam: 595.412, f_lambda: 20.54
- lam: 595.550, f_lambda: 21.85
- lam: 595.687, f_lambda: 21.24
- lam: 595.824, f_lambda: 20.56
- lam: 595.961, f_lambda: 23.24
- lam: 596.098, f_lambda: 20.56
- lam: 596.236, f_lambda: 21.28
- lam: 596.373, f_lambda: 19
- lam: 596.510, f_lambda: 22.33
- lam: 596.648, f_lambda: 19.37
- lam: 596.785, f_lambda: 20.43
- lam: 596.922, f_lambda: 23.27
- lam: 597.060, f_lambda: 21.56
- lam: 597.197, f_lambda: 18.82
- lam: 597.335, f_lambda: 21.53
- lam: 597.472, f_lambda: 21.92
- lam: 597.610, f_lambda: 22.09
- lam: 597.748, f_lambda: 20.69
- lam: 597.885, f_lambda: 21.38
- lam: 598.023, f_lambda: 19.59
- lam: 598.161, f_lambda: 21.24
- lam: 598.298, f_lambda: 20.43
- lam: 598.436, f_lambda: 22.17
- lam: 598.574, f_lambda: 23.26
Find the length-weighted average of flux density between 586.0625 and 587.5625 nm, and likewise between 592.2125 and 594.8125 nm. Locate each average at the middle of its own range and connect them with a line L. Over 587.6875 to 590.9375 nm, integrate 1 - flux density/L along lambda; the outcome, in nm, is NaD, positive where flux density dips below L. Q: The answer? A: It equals 0.48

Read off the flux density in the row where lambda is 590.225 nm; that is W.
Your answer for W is 21.14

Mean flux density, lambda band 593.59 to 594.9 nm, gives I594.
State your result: 21.7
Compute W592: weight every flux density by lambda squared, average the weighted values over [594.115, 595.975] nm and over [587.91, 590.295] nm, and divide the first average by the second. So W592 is 1.26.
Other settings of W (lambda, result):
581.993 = 21.36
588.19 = 21.7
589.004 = 13.65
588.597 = 19.35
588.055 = 21.97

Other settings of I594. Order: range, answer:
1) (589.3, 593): 20.3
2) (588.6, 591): 17.9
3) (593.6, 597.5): 21.4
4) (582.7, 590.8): 20.7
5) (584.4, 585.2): 22.4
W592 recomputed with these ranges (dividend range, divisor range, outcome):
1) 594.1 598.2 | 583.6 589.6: 1.07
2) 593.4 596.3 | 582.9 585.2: 1.01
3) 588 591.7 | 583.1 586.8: 0.89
